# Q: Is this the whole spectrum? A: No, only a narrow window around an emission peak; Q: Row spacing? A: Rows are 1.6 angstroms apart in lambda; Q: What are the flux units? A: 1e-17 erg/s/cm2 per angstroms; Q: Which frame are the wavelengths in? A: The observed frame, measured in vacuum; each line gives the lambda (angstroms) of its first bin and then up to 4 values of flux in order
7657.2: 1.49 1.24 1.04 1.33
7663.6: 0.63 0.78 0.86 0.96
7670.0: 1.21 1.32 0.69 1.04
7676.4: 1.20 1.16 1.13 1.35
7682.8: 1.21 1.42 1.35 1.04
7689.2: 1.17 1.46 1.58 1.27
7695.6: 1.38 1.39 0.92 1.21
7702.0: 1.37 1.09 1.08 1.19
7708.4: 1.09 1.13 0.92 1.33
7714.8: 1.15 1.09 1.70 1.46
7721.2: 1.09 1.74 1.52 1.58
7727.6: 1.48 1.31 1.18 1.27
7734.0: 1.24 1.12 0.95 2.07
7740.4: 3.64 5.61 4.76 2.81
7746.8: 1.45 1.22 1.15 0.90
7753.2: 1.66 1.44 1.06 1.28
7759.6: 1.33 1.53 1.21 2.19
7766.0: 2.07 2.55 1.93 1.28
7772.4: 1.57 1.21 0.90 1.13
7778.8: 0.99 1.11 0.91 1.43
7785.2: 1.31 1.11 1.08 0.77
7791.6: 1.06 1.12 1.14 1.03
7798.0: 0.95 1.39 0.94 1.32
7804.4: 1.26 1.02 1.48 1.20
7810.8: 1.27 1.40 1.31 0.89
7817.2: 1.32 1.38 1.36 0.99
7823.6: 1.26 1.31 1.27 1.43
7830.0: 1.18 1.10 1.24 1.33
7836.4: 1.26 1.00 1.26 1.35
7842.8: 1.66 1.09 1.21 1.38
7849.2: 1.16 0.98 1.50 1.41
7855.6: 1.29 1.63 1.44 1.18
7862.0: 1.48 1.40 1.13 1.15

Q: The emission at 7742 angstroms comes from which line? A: H-alpha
